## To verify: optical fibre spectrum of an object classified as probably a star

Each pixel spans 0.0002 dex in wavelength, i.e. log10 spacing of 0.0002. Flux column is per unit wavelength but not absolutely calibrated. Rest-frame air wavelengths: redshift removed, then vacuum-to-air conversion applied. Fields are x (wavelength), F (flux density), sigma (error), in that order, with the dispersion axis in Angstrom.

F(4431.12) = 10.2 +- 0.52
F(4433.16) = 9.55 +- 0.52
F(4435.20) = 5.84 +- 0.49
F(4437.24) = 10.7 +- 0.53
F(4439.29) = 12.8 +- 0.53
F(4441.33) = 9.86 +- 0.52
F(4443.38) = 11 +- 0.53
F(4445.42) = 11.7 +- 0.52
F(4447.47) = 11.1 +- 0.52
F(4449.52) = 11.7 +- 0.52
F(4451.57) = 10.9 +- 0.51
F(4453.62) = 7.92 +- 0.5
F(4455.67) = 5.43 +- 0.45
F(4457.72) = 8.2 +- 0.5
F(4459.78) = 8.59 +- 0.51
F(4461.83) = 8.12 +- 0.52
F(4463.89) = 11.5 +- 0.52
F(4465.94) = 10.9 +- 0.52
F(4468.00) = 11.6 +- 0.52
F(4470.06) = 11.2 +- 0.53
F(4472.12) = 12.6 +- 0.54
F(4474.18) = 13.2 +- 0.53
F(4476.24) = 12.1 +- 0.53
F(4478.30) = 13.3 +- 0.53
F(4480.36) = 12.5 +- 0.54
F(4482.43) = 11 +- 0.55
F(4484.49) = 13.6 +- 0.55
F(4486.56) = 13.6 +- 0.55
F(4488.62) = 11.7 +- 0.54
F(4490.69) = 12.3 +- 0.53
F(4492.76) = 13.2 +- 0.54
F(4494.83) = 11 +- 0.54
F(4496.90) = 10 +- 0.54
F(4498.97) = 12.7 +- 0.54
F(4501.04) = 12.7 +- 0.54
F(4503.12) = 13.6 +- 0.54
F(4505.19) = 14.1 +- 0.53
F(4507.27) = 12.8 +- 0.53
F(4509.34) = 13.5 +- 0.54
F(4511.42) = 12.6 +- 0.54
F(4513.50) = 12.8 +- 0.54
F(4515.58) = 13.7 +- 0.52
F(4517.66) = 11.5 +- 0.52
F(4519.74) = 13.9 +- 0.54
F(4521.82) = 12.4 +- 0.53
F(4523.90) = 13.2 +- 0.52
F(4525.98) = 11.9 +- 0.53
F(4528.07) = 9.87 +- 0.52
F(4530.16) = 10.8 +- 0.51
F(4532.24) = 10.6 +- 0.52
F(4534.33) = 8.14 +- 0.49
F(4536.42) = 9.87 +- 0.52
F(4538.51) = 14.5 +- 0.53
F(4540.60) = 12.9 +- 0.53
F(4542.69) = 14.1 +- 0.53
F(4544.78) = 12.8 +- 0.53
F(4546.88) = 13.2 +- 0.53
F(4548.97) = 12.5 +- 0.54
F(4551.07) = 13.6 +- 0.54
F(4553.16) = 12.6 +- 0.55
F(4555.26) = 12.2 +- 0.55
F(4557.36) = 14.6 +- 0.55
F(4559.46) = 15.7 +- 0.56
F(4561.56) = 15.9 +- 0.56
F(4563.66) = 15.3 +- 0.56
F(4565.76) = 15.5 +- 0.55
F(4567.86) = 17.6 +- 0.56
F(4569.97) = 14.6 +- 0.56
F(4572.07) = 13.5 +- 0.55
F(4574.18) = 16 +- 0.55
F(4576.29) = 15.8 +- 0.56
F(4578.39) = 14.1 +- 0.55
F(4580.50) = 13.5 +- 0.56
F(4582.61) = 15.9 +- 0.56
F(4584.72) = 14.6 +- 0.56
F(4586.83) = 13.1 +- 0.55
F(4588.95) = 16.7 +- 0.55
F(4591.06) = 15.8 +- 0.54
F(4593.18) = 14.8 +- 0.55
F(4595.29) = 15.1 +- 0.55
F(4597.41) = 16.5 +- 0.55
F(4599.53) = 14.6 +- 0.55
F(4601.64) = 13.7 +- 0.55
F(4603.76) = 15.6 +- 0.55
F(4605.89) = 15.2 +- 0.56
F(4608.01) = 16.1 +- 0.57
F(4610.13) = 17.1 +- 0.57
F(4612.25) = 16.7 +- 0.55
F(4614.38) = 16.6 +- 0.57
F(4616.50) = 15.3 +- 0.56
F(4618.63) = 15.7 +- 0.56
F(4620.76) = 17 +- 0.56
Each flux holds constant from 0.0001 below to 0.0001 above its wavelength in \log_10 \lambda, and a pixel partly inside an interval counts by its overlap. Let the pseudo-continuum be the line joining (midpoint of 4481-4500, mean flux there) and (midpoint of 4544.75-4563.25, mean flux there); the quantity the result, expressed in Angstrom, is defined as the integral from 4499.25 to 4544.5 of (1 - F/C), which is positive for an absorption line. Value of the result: 1.94 Angstrom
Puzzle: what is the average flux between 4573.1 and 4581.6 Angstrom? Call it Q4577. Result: 14.9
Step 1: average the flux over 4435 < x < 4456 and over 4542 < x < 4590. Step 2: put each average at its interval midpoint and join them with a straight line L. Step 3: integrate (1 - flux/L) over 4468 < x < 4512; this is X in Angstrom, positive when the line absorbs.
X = -2.7 Angstrom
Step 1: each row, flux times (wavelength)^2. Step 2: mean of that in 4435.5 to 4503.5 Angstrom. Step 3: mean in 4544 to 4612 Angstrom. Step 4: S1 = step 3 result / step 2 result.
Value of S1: 1.39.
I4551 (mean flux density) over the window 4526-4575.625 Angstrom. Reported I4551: 13.3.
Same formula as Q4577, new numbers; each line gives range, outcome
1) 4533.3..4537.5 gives 9.05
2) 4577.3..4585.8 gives 14.5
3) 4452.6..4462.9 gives 7.66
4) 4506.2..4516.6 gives 13.1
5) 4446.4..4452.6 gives 11.2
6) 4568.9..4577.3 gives 15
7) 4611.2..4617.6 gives 16.2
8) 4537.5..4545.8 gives 13.6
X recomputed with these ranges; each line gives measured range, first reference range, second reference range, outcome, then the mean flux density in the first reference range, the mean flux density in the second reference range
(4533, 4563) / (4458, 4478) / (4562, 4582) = 2.5 Angstrom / 11.1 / 15.1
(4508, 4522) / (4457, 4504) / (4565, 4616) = -0.1 Angstrom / 11.7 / 15.4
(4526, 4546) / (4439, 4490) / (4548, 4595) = 2.9 Angstrom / 11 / 14.7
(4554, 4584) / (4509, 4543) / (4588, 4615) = -1.8 Angstrom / 12.1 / 15.7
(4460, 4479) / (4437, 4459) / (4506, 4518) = -0.7 Angstrom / 10.1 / 12.9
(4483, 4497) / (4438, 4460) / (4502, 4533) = -1.0 Angstrom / 9.98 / 12.5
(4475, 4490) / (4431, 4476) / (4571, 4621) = -1.7 Angstrom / 10.2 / 15.3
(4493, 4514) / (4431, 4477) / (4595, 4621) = -1.0 Angstrom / 10.3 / 15.8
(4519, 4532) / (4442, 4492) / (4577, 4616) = 1.1 Angstrom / 11.1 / 15.3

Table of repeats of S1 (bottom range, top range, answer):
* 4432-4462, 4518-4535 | 1.23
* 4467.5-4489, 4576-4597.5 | 1.26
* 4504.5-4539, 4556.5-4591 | 1.29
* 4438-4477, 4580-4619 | 1.56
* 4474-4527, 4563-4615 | 1.26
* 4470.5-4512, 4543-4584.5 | 1.19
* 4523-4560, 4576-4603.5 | 1.24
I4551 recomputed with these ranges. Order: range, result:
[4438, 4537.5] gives 11.5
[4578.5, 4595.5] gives 14.9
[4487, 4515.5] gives 12.6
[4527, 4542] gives 11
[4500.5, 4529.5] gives 12.7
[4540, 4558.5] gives 13.2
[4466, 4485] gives 12.2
